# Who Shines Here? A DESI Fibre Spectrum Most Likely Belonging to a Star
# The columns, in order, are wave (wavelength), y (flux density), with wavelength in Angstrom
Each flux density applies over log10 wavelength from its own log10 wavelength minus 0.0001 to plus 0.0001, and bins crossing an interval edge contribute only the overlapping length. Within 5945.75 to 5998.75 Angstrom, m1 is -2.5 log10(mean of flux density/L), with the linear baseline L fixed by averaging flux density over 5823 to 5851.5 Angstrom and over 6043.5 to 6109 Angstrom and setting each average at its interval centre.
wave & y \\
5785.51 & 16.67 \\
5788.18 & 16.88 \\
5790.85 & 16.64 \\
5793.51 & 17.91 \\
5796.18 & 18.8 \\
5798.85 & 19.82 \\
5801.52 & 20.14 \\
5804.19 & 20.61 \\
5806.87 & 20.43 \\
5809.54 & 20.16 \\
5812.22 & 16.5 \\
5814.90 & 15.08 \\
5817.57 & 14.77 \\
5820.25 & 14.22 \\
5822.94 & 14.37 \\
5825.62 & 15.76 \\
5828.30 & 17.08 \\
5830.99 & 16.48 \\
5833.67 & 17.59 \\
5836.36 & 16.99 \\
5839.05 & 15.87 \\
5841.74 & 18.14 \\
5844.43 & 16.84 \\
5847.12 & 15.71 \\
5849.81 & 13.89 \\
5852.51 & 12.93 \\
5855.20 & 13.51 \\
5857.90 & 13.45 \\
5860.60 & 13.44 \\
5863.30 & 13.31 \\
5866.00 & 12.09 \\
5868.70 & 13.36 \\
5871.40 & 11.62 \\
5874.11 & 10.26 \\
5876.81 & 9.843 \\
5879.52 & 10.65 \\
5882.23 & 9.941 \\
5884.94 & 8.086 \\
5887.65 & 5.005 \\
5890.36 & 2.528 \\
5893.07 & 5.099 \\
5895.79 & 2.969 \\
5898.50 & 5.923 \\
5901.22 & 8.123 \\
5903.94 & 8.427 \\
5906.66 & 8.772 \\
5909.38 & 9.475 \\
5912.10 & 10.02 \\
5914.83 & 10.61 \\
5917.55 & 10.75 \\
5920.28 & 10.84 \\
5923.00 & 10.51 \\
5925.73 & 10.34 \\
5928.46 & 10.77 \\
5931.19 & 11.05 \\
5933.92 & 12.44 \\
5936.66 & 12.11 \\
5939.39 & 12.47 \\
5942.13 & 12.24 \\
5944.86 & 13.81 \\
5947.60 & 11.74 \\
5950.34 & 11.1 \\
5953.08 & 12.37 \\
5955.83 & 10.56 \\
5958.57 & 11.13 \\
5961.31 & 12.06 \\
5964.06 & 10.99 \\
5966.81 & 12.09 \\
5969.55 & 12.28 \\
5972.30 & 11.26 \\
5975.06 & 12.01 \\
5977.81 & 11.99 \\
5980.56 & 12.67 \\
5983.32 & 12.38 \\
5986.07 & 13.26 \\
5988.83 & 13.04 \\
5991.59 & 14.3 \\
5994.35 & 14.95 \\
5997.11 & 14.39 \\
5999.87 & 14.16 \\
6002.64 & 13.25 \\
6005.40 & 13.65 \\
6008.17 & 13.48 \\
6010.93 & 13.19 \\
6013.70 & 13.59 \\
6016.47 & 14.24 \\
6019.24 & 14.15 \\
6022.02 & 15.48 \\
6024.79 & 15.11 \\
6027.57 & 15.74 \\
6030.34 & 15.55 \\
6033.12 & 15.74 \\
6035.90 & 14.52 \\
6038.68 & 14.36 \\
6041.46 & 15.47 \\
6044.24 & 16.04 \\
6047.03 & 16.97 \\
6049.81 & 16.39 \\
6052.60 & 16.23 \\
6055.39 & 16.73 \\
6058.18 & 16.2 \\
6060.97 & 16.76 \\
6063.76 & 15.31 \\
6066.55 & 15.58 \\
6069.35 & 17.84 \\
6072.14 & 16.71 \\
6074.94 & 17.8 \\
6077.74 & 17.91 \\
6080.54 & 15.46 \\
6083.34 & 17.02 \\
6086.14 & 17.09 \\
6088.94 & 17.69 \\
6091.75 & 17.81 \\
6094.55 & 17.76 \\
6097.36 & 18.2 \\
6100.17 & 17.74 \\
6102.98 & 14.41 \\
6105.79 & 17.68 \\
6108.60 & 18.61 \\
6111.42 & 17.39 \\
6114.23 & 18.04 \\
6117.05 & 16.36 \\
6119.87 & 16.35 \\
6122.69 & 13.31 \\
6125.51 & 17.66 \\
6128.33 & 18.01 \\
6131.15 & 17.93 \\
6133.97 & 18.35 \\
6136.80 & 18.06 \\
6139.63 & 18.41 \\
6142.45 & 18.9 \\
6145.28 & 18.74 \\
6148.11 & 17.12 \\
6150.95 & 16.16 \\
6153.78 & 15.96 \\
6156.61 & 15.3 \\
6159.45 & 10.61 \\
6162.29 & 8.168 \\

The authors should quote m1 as 0.32 mag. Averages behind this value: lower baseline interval 16.3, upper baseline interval 16.9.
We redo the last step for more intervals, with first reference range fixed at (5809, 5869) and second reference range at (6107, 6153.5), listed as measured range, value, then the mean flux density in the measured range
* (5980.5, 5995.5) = 0.21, 13.5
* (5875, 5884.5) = 0.48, 9.95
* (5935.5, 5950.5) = 0.28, 12.3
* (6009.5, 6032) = 0.14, 14.6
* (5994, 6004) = 0.17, 14.1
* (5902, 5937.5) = 0.46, 10.4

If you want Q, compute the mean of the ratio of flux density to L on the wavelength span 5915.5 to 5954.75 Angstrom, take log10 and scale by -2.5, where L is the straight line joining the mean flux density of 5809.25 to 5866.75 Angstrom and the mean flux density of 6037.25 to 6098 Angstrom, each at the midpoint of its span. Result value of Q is 0.343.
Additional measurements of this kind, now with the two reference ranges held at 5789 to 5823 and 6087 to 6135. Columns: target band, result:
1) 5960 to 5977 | 0.43 mag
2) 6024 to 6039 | 0.14 mag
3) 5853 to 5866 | 0.31 mag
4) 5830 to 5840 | 0.06 mag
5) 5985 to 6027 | 0.23 mag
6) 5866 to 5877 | 0.46 mag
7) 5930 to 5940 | 0.41 mag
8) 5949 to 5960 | 0.48 mag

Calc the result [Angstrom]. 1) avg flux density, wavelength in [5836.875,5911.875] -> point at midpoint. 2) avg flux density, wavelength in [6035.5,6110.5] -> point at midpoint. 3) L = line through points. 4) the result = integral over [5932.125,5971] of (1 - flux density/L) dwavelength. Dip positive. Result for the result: 3.3 Angstrom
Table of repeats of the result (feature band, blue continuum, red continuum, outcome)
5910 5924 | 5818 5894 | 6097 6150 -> 3.42 Angstrom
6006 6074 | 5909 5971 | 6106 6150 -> -3.65 Angstrom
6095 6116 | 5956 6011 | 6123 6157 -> -1.26 Angstrom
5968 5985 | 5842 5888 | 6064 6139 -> 2.88 Angstrom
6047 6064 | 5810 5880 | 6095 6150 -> 0.33 Angstrom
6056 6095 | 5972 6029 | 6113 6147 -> -2.46 Angstrom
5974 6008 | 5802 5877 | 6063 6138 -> 6.24 Angstrom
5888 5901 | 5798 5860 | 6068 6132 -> 9.45 Angstrom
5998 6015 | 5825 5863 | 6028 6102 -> 2.81 Angstrom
